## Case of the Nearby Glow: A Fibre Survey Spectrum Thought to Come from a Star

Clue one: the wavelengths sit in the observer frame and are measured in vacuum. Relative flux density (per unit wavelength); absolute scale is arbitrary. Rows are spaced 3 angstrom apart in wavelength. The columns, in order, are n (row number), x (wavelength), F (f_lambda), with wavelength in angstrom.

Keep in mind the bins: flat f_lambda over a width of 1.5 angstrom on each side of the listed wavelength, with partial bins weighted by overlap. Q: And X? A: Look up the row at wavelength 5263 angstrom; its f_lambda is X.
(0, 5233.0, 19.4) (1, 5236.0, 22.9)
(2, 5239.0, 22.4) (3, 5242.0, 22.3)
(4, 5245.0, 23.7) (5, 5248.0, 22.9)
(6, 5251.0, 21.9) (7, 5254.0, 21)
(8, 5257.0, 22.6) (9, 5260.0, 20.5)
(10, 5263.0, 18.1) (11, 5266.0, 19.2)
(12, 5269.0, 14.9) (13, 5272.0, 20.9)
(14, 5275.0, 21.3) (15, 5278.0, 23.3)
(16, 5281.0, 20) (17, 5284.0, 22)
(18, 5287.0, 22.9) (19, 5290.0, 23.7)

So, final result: 18.1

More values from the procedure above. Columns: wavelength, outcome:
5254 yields 21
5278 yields 23.3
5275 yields 21.3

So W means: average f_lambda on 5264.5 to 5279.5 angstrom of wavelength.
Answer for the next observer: 19.9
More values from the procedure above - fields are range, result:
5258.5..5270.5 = 18.2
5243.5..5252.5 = 22.8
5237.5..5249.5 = 22.8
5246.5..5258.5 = 22.1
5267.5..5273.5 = 17.9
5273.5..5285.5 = 21.7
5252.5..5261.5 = 21.4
